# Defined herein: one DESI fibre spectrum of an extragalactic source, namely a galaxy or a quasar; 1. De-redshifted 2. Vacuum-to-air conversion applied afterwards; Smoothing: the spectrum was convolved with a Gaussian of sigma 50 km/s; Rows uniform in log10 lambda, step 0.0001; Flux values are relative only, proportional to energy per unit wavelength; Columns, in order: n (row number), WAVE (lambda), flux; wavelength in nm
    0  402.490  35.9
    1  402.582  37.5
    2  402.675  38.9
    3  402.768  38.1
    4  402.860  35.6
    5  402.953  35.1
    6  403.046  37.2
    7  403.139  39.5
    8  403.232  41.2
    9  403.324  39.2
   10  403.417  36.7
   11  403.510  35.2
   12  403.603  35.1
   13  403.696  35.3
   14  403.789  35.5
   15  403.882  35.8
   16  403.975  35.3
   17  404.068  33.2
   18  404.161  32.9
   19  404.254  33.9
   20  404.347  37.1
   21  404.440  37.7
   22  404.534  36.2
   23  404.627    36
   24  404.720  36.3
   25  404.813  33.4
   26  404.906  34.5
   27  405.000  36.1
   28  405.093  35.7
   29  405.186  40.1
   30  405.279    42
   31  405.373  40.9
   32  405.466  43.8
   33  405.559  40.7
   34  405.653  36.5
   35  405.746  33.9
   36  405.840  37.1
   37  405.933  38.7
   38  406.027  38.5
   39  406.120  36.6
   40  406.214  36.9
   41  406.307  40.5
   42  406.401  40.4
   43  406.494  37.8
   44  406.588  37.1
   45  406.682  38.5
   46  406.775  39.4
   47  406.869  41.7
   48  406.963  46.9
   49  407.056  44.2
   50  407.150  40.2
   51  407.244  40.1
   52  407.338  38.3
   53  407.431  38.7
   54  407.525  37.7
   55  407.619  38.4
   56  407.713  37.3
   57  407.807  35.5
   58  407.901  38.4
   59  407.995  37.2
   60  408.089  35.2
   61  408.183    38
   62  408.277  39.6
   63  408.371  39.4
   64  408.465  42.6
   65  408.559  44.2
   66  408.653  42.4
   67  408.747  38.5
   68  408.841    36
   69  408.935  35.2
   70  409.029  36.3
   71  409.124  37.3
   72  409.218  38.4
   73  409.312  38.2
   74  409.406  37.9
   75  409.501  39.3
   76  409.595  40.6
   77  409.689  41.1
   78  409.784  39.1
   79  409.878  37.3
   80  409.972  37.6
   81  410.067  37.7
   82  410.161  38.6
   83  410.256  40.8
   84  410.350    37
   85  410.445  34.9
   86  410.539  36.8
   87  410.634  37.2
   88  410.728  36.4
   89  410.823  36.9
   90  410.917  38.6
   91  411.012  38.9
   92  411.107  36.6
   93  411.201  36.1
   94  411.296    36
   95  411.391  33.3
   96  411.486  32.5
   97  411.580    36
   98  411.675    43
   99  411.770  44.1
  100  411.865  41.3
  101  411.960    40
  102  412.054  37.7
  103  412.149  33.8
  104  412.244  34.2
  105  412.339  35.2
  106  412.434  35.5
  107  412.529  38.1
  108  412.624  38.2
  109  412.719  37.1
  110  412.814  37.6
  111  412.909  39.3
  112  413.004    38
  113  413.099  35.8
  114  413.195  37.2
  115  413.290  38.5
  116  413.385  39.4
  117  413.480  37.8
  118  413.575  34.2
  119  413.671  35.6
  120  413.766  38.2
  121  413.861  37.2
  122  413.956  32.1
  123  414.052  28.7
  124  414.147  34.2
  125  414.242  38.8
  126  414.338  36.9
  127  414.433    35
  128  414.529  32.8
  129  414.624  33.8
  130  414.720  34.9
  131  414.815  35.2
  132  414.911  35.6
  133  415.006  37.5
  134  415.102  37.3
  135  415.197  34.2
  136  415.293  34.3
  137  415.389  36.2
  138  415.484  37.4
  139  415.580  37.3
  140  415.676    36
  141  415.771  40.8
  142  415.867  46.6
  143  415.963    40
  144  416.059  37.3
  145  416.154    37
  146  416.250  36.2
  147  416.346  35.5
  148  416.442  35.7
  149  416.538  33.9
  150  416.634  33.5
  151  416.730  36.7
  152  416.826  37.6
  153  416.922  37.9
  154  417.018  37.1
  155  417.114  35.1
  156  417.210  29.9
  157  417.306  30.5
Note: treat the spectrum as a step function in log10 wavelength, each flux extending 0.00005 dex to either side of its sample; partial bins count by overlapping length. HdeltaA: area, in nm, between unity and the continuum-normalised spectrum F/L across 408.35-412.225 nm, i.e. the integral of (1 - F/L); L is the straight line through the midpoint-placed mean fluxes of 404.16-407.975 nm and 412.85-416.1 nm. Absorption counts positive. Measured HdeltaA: -0.07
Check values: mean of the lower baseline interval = 38.3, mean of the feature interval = 38.2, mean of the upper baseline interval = 36.6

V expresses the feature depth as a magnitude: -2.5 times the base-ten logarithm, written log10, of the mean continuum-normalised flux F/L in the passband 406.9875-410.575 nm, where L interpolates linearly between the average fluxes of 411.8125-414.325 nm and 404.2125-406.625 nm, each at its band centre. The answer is -0.04 mag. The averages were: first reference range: 37.6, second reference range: 36.7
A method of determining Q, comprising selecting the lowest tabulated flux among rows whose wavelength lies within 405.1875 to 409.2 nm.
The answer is 33.9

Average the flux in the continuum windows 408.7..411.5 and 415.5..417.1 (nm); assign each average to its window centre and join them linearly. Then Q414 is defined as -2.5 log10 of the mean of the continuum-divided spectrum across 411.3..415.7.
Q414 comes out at 0.03 mag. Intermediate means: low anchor 37.4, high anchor 37.4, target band 36.4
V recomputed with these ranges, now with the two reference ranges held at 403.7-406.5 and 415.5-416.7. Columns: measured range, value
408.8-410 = -0.023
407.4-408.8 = -0.047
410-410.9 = -0.004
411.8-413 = -0.004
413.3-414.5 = 0.049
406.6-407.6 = -0.090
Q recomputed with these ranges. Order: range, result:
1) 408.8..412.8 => 32.5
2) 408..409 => 35.2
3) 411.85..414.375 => 28.7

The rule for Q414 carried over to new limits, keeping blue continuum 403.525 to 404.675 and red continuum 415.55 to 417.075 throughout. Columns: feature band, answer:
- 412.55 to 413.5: -0.030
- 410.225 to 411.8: -0.022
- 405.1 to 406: -0.103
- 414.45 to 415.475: 0.058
